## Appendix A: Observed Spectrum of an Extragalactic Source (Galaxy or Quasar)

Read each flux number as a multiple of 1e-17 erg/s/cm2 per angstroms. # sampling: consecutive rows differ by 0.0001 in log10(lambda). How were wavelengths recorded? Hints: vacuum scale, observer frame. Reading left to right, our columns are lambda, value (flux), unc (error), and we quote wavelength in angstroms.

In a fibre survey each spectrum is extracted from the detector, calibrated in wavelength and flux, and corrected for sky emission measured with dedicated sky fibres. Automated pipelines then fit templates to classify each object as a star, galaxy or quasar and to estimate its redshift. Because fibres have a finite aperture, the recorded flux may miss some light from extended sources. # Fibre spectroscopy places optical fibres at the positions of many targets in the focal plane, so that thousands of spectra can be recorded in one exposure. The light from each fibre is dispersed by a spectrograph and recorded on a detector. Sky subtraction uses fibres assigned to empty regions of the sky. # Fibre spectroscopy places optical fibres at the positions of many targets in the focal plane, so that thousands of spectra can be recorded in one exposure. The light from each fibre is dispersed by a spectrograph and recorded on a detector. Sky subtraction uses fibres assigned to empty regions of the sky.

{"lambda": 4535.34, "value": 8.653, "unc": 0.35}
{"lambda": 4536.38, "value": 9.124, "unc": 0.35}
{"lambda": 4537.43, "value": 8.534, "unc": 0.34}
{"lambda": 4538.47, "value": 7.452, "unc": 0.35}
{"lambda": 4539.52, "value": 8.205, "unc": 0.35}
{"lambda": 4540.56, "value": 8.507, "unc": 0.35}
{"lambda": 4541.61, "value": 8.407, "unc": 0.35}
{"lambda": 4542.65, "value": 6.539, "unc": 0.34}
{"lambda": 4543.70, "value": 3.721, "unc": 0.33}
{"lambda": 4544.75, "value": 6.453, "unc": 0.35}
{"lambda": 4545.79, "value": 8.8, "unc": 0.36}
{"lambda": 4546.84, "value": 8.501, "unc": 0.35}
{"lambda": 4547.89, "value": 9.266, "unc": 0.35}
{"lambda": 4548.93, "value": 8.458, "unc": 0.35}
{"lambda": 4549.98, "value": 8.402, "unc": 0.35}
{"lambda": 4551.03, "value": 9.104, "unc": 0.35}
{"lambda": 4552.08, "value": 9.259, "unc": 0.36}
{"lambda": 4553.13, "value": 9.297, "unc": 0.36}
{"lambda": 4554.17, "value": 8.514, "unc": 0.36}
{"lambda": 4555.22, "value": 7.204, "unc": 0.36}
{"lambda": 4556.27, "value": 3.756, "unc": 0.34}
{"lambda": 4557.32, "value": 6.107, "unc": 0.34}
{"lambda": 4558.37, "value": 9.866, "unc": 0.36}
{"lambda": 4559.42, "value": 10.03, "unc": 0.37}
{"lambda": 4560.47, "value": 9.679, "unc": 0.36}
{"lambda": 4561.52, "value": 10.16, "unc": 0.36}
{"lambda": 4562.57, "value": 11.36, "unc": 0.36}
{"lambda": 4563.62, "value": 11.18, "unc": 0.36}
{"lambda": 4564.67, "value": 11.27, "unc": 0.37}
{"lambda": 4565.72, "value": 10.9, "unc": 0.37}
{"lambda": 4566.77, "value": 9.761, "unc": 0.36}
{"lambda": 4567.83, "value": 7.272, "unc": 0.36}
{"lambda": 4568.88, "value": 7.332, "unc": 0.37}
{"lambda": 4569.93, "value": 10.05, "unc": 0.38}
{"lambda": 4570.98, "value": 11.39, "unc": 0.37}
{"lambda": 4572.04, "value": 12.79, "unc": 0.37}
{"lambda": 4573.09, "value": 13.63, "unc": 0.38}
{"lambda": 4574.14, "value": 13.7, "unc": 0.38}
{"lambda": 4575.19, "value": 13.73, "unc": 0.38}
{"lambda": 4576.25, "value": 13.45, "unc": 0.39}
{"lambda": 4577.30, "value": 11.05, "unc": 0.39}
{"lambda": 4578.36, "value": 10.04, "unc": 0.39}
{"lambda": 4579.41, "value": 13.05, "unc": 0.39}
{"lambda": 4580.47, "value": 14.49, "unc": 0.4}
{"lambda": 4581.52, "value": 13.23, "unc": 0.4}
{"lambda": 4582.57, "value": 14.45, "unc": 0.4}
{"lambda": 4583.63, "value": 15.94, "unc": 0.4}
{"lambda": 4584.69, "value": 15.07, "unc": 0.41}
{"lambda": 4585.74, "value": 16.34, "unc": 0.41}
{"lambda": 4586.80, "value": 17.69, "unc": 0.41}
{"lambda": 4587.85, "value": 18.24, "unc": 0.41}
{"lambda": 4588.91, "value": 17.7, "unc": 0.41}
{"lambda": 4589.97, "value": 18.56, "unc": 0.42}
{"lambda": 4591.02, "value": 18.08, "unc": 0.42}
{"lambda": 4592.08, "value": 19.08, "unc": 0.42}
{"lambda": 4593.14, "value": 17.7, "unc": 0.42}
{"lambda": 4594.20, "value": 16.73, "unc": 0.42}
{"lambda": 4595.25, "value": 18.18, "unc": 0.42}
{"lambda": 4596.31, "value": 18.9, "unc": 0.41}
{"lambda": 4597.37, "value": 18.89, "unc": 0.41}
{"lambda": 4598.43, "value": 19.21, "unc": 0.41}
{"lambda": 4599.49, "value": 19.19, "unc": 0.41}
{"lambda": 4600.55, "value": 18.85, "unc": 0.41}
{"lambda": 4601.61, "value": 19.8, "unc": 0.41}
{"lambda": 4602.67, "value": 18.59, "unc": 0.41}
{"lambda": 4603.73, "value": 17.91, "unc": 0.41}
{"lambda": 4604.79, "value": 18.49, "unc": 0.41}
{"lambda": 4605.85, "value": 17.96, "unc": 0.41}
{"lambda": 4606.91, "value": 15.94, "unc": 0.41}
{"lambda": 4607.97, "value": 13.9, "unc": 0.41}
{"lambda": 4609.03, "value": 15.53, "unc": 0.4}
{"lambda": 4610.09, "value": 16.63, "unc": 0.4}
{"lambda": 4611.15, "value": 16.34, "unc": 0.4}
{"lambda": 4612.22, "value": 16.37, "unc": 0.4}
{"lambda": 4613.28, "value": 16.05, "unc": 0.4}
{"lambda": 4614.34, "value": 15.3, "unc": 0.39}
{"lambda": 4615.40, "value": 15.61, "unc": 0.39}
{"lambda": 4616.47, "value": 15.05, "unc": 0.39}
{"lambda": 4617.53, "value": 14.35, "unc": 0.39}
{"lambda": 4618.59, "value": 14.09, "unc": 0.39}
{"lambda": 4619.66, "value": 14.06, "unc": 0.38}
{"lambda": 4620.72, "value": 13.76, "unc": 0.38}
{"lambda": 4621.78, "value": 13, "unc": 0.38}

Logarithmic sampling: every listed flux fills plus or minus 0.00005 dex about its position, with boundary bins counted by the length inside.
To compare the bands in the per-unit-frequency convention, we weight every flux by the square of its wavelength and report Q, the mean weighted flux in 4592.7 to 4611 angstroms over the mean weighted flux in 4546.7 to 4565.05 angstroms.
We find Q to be 2.02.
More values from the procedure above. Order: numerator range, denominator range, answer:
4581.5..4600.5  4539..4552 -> 2.26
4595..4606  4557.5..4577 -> 1.75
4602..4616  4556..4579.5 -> 1.60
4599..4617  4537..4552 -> 2.19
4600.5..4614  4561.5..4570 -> 1.75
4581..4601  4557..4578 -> 1.64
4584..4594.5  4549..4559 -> 2.23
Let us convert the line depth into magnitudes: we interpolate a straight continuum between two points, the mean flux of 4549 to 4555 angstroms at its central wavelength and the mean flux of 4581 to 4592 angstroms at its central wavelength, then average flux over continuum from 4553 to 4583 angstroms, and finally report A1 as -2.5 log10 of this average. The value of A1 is 0.17 mag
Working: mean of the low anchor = 8.79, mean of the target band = 10.7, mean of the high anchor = 16.6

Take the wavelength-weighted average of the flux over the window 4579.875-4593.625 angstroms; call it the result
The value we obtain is 16.6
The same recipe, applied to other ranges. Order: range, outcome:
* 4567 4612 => 15.6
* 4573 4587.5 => 14.1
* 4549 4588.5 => 11.3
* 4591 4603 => 18.6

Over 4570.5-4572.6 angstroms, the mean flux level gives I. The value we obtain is 12.1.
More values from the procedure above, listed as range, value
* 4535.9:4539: 8.35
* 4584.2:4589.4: 17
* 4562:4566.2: 11.2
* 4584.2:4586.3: 15.8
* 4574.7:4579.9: 12.2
